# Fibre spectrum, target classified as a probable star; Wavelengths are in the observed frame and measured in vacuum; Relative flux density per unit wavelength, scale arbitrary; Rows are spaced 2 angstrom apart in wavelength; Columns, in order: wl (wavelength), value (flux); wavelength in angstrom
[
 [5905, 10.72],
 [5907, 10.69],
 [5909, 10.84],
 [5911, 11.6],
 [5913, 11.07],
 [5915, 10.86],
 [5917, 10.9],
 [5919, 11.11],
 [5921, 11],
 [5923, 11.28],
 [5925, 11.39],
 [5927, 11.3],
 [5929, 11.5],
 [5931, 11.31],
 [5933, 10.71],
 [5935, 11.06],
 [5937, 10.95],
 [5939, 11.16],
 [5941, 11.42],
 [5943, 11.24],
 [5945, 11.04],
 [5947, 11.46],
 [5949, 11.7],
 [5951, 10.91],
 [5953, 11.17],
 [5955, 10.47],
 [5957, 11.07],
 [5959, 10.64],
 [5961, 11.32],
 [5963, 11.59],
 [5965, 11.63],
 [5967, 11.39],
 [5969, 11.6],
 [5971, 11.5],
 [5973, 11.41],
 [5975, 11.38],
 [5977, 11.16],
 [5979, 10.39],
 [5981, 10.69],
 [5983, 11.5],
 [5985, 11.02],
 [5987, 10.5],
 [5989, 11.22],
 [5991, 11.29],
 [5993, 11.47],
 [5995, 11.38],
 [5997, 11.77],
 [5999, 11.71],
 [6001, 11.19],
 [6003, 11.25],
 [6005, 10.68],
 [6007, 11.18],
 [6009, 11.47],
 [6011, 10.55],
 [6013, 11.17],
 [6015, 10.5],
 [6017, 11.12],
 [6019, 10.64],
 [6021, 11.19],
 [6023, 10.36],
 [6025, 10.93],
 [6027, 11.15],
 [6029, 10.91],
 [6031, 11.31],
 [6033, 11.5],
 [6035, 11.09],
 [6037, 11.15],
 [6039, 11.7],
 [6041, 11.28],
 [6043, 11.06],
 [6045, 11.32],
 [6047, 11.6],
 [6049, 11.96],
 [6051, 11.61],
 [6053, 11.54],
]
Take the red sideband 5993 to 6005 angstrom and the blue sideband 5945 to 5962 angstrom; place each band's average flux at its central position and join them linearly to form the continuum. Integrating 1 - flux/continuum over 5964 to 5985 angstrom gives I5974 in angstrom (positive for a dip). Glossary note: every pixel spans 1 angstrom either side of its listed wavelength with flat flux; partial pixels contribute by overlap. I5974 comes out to 0.0 angstrom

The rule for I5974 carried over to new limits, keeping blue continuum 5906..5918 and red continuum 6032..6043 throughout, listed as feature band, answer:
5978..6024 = 0.69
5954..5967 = -0.03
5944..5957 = -0.03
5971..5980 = 0.02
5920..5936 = -0.23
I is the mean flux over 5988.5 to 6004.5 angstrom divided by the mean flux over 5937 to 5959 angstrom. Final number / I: 1.0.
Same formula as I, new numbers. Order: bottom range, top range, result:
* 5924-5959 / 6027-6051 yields 1.02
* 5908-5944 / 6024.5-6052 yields 1.02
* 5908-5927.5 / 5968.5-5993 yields 1.00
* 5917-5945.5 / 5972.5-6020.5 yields 0.99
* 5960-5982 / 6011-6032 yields 0.97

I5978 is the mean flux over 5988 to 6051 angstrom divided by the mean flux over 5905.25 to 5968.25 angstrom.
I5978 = 1.0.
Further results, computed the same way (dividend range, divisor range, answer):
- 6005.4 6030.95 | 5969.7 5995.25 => 0.98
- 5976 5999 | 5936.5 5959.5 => 1.00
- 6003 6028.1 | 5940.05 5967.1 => 0.97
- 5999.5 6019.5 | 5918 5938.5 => 0.99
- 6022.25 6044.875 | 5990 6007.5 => 0.98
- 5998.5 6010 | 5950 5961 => 1.03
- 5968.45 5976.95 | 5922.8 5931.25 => 1.01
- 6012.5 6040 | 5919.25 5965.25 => 0.99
